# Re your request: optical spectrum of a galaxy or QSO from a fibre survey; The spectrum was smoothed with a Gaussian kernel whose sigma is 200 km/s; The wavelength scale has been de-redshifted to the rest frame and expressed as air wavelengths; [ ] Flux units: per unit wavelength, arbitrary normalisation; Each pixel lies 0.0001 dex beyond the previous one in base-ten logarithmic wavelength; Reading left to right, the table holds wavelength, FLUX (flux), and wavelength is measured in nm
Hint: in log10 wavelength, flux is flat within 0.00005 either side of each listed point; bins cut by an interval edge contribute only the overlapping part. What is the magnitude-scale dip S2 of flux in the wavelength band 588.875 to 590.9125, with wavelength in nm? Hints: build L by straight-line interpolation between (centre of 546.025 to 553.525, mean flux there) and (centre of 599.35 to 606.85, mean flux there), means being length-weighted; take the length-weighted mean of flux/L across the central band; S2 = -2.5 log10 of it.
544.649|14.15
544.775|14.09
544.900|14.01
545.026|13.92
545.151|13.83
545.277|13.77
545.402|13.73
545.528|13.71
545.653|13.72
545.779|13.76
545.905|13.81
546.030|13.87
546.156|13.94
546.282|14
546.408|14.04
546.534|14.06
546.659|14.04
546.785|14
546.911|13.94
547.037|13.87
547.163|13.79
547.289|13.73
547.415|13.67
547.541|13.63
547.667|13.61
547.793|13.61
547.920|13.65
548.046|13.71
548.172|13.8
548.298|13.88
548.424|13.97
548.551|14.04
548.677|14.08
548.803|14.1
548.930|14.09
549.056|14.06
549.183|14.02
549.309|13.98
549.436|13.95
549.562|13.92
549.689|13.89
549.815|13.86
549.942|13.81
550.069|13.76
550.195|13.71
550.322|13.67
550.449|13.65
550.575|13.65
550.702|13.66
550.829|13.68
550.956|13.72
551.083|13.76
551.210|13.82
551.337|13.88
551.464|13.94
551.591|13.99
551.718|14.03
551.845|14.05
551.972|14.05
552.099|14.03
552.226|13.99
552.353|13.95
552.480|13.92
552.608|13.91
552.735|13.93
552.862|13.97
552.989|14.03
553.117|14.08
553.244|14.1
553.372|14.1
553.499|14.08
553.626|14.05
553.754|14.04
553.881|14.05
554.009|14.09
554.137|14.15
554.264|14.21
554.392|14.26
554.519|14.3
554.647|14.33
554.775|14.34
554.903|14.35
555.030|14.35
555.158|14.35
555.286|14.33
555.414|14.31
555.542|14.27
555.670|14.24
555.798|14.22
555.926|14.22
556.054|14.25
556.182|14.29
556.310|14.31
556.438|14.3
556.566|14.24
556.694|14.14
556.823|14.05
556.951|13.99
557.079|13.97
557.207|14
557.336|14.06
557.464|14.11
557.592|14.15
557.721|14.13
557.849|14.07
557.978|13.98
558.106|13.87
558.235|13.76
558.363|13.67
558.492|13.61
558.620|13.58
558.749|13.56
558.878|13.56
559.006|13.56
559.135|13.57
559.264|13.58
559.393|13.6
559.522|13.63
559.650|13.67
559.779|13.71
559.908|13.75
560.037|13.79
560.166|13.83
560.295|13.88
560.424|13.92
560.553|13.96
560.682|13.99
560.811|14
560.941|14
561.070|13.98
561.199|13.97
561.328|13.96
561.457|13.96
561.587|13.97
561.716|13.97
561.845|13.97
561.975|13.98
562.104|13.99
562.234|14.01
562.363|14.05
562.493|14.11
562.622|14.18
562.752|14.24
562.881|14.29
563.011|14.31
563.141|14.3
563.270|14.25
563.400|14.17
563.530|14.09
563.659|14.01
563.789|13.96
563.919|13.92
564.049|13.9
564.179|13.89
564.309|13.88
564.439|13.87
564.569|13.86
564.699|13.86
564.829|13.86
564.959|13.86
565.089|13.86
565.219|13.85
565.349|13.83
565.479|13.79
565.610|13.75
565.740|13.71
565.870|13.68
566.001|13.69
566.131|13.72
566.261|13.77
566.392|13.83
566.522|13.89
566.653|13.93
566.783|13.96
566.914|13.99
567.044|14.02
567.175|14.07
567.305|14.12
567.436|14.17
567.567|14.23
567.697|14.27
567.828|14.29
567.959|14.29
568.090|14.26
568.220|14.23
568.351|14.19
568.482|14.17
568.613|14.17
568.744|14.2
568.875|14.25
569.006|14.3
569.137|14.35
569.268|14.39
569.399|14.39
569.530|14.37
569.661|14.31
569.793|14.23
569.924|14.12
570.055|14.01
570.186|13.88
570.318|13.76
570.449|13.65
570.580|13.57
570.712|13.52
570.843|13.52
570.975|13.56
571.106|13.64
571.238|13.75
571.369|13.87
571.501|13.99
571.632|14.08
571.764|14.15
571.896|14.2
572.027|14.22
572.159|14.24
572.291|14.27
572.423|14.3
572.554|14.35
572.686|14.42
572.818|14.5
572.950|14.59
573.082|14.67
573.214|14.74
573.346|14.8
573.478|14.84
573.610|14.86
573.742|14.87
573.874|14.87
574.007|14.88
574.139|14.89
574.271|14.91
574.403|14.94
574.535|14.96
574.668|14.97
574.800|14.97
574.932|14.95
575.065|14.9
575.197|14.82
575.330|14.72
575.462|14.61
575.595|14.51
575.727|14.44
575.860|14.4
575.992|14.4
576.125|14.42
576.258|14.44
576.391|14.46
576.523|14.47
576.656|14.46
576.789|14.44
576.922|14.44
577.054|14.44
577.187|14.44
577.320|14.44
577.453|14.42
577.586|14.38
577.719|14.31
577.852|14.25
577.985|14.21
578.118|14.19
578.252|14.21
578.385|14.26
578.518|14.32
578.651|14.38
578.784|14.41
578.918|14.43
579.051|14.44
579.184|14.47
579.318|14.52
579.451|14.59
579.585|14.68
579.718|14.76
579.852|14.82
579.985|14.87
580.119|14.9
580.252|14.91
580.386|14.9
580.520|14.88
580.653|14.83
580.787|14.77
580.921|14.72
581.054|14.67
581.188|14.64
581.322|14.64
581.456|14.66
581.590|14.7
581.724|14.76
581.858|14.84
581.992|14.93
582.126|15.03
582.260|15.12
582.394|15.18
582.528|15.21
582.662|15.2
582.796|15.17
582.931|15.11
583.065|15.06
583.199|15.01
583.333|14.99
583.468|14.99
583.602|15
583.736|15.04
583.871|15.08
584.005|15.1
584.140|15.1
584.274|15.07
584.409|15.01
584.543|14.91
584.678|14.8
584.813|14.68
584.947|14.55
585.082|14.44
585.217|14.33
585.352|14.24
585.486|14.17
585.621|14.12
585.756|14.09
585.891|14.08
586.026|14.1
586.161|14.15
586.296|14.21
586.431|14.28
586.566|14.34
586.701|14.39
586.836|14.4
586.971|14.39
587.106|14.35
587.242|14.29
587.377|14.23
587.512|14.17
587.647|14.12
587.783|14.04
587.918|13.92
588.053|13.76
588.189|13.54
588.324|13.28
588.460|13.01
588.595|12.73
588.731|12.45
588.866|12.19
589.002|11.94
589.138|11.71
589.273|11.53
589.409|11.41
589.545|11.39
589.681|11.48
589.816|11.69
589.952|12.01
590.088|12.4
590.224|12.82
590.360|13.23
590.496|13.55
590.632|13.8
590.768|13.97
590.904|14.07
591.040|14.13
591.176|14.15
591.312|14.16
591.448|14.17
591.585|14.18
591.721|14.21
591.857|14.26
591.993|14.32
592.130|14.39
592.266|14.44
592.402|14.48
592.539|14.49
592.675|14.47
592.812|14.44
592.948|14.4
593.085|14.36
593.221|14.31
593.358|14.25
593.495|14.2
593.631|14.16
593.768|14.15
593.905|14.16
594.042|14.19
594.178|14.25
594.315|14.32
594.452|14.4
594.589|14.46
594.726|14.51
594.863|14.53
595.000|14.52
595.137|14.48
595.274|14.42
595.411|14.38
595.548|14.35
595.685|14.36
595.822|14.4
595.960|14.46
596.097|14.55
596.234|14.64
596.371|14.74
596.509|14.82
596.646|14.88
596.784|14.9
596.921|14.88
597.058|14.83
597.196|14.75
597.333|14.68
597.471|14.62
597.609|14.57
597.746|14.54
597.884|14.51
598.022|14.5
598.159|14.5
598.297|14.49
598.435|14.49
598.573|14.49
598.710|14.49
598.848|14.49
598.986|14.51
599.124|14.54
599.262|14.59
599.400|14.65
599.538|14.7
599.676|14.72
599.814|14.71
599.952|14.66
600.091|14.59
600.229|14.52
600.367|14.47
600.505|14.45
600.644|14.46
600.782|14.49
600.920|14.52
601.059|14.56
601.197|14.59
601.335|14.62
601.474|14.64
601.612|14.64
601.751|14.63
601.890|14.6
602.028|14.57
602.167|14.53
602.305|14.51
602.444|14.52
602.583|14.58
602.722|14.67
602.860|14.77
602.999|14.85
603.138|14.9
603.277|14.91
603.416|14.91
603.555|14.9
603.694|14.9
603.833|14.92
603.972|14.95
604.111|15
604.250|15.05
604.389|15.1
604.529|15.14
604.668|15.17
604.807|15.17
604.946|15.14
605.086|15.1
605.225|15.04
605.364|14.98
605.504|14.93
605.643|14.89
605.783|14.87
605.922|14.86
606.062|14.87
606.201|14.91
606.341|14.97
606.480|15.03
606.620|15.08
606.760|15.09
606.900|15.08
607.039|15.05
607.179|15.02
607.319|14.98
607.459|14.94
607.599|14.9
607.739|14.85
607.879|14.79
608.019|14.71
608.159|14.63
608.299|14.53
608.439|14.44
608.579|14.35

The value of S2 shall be 0.17 mag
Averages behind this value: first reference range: 13.9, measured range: 12.4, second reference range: 14.8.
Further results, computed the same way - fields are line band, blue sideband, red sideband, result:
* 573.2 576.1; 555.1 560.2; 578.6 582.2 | -0.02 mag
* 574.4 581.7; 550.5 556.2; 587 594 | -0.07 mag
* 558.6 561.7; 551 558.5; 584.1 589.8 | 0.02 mag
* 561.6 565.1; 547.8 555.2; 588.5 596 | -0.01 mag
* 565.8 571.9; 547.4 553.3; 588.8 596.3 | -0.01 mag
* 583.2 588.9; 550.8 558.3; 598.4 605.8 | 0.02 mag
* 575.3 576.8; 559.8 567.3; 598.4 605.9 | -0.02 mag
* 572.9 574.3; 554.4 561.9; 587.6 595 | -0.08 mag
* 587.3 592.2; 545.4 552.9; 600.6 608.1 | 0.11 mag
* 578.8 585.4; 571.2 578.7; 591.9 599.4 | -0.02 mag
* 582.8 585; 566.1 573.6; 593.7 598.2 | -0.05 mag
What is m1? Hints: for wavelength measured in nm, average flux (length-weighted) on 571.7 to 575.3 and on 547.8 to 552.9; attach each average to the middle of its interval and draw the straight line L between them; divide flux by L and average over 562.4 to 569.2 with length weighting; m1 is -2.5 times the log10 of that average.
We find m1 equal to 0.03 mag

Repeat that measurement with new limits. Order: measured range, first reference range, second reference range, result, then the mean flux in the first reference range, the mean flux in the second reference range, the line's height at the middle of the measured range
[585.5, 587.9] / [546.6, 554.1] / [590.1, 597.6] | 0.00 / 13.9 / 14.3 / 14.3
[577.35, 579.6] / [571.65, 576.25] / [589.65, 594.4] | 0.01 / 14.6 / 13.9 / 14.4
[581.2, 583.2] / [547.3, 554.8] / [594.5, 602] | -0.04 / 13.9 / 14.6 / 14.4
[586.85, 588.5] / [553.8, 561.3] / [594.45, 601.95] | 0.04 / 14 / 14.6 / 14.4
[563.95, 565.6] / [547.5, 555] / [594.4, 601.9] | 0.02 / 14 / 14.6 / 14.1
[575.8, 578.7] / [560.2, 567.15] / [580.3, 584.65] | 0.02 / 14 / 14.9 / 14.7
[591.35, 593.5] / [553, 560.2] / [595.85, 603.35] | 0.01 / 14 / 14.6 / 14.5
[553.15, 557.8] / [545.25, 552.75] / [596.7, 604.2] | -0.02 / 13.9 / 14.6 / 14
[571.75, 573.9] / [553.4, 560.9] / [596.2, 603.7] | -0.02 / 14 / 14.6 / 14.2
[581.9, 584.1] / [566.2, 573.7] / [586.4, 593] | -0.10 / 14.2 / 13.5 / 13.7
